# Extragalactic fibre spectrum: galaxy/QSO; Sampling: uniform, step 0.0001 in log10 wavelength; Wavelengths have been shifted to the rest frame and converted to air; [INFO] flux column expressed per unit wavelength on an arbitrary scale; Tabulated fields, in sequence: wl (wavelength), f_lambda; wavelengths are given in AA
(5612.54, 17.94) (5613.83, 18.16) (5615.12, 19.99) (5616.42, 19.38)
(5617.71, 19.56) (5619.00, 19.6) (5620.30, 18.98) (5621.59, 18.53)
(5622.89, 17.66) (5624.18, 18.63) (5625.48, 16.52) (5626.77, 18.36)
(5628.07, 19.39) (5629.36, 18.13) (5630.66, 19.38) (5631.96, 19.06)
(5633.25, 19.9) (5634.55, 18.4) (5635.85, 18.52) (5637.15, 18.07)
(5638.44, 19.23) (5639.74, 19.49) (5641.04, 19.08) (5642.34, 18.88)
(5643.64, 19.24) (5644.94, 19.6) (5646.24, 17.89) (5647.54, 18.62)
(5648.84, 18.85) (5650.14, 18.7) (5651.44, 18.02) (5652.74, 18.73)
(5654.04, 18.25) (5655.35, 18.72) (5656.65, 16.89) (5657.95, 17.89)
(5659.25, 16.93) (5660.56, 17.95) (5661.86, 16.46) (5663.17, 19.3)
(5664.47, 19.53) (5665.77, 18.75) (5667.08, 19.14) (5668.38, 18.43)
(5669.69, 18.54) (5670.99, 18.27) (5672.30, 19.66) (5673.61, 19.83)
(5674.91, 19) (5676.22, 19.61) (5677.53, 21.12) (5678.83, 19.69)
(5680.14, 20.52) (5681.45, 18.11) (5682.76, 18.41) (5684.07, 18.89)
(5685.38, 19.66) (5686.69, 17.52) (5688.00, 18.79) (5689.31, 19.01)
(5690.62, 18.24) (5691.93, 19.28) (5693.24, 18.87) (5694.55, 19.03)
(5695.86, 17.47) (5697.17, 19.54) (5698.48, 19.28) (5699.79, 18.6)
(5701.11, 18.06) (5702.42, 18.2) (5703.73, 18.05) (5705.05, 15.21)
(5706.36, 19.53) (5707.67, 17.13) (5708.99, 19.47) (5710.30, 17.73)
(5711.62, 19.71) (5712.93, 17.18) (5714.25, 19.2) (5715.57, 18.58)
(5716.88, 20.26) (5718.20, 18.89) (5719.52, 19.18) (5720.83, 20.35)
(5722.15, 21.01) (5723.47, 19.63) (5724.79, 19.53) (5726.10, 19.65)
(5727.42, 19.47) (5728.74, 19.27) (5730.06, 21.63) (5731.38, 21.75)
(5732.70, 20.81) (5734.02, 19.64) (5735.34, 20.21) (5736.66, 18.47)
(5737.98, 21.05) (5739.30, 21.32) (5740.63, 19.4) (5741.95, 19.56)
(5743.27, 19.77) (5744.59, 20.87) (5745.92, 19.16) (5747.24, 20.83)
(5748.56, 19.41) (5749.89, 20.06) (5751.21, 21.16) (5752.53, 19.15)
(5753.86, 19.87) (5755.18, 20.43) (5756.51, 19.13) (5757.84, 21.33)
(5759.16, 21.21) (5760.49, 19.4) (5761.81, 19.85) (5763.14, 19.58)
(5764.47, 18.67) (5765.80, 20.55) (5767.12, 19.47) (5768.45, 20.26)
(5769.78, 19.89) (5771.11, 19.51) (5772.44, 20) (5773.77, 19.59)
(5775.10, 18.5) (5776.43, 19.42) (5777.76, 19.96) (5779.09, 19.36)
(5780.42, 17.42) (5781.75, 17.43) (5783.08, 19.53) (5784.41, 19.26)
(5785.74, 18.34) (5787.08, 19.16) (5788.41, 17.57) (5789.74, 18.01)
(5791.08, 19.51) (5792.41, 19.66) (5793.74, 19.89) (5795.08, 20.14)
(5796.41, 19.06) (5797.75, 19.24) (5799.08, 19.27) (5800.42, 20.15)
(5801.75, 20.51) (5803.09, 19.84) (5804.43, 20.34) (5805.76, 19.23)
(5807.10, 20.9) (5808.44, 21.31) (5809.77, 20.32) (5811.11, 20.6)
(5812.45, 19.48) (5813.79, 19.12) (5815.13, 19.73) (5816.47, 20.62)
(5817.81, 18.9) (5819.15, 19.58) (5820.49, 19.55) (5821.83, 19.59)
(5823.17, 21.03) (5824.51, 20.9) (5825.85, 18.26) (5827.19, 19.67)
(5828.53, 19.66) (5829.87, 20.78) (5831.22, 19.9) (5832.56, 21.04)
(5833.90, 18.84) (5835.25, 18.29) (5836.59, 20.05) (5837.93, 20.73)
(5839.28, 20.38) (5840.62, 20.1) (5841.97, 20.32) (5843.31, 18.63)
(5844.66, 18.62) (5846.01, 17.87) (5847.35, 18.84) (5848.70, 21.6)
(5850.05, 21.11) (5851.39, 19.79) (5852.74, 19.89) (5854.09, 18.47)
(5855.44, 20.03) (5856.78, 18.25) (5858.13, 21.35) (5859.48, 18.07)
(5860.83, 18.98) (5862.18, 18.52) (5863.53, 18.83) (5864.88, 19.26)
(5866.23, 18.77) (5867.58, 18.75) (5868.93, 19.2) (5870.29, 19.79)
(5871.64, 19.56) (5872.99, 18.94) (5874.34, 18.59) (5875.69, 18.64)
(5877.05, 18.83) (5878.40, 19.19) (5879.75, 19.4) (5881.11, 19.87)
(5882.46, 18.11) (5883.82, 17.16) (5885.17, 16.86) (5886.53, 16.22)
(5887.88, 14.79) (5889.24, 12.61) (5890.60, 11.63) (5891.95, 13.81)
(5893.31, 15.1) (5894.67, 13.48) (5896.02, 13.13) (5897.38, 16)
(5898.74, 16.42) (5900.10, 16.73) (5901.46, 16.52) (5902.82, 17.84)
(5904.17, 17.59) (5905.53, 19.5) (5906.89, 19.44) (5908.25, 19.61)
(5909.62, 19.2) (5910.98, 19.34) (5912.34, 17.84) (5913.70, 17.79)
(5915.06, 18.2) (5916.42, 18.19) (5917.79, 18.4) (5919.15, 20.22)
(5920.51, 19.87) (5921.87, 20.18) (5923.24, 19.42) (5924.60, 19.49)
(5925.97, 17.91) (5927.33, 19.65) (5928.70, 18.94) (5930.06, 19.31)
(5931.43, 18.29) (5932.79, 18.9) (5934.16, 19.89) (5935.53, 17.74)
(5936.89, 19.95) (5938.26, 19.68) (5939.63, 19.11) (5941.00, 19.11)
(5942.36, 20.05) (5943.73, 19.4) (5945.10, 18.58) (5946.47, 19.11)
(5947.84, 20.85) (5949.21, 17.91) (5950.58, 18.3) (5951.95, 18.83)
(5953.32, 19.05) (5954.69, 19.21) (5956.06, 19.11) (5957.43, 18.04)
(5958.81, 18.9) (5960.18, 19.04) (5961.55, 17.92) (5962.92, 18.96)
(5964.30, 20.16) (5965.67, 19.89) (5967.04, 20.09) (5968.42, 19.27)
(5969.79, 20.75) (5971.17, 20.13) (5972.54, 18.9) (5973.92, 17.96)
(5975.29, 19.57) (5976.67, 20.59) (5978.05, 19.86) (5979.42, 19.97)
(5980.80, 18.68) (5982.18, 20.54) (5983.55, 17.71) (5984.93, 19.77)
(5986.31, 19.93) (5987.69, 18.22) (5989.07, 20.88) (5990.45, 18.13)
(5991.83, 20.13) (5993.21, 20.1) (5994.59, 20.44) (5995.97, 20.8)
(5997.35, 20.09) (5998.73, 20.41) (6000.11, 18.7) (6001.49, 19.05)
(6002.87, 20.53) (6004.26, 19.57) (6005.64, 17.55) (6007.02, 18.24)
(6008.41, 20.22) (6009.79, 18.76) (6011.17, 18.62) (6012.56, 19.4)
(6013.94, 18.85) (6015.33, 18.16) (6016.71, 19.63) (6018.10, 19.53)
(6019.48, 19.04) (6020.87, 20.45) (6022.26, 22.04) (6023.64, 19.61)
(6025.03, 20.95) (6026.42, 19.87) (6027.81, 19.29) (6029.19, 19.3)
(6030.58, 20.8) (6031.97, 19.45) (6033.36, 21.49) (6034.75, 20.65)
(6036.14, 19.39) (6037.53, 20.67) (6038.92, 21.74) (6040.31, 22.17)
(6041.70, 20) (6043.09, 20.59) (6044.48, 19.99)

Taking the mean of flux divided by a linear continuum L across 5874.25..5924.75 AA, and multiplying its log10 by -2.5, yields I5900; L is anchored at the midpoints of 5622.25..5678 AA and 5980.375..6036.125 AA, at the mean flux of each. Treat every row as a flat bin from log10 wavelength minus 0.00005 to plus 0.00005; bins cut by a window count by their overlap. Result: 0.110 mag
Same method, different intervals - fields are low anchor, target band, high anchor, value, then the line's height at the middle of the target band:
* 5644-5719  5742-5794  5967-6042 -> -0.03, 18.9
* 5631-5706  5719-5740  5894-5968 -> -0.08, 18.7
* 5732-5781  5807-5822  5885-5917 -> -0.08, 18.5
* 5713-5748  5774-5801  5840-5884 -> 0.03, 19.6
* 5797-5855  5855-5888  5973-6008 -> 0.06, 19.7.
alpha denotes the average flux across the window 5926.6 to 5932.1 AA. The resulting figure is 19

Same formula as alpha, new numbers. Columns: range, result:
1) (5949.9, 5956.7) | 18.9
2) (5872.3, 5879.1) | 18.9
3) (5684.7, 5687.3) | 18.6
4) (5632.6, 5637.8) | 18.8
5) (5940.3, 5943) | 19.6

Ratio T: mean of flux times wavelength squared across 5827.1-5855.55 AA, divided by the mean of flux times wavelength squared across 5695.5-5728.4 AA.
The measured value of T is 1.10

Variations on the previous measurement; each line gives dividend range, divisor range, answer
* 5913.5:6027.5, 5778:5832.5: 1.04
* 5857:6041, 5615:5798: 1.07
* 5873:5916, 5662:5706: 0.98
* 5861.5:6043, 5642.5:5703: 1.11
